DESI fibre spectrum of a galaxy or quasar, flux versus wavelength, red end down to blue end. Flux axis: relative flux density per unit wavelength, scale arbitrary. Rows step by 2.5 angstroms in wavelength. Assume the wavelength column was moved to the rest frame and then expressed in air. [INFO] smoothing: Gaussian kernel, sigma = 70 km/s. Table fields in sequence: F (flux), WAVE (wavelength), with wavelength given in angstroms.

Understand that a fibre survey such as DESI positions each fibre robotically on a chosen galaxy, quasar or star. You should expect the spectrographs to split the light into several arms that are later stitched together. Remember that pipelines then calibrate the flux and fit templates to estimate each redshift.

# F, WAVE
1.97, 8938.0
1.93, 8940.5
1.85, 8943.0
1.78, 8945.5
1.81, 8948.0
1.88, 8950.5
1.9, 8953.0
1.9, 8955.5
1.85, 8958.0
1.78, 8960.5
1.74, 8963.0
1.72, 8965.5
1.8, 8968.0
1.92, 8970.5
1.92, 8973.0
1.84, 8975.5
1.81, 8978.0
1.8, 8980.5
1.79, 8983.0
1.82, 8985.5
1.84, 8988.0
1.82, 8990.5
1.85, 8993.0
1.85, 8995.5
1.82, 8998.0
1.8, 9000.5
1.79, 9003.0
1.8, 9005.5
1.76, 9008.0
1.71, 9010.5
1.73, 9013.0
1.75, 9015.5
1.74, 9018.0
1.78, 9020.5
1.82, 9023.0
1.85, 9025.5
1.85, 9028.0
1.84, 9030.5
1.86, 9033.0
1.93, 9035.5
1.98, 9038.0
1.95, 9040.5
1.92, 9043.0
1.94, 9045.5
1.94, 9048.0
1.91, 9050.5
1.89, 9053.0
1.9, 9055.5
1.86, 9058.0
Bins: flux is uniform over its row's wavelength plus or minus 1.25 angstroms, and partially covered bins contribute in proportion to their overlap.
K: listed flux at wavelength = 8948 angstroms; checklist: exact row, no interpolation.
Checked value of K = 1.81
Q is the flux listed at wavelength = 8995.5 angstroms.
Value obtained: 1.85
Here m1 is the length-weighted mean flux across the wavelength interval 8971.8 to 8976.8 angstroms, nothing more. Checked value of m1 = 1.88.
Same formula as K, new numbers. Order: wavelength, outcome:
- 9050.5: 1.91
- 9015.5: 1.75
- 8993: 1.85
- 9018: 1.74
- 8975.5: 1.84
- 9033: 1.86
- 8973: 1.92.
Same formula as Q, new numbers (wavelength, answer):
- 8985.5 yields 1.82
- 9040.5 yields 1.95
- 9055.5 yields 1.9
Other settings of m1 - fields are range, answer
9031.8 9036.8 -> 1.9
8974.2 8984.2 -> 1.81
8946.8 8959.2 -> 1.87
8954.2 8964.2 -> 1.82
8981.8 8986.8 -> 1.81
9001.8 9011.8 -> 1.76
